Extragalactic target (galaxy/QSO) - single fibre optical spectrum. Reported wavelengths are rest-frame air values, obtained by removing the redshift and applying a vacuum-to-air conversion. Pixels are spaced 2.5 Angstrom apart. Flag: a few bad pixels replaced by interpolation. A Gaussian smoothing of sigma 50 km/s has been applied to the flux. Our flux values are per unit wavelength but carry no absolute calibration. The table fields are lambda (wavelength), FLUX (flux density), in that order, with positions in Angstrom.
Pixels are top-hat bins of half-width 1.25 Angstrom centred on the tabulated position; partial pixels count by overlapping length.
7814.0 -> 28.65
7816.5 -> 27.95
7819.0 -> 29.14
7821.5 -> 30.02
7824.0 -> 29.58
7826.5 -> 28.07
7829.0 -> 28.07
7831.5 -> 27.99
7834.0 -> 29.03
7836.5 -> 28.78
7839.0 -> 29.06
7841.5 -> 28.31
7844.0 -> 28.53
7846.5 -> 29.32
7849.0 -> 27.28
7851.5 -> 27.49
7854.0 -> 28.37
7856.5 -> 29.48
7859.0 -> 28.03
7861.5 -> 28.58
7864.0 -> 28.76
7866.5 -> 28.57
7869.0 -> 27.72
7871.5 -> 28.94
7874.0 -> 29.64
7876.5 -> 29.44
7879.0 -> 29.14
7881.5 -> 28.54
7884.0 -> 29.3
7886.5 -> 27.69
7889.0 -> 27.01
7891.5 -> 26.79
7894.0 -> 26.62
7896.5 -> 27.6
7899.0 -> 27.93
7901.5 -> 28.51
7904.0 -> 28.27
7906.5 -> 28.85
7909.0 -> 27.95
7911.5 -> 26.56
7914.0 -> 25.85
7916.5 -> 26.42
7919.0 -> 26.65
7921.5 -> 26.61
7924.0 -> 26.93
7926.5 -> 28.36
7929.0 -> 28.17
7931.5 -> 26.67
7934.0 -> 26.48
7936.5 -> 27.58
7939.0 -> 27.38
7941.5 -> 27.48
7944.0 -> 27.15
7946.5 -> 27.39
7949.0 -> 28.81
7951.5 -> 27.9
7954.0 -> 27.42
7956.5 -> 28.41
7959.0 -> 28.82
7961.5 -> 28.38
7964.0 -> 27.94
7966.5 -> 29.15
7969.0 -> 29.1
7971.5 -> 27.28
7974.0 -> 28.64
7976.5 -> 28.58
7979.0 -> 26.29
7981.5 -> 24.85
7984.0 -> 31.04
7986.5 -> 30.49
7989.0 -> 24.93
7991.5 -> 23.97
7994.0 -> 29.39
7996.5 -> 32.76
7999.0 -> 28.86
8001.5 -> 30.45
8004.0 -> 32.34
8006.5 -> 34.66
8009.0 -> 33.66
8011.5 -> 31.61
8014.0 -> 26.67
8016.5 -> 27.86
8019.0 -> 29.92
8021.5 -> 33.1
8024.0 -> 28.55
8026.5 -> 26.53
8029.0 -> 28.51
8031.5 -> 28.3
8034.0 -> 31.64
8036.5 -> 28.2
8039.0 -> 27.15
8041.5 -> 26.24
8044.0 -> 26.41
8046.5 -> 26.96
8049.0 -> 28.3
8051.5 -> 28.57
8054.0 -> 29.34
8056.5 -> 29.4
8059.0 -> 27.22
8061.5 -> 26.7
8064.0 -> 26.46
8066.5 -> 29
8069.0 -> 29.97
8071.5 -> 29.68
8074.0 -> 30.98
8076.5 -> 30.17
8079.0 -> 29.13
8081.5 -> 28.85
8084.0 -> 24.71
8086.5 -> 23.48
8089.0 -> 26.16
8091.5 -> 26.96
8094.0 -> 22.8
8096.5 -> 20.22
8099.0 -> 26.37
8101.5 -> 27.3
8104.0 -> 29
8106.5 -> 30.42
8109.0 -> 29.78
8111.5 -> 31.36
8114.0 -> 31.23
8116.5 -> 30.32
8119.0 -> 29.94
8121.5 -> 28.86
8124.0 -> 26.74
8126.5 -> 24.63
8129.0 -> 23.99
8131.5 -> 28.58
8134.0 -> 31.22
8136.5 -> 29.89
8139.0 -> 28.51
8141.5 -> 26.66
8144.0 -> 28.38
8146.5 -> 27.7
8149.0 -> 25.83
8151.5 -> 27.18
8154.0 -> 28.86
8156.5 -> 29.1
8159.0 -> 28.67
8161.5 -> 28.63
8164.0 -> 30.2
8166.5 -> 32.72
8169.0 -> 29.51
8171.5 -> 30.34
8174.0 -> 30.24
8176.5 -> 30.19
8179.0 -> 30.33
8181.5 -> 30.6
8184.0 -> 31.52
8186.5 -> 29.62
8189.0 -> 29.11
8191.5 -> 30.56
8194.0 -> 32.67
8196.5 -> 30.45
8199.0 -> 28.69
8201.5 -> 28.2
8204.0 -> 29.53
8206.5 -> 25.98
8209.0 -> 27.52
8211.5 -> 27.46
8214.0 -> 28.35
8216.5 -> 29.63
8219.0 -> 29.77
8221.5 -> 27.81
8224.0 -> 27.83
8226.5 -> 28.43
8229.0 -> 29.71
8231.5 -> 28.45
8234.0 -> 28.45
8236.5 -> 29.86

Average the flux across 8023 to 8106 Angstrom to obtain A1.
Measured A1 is 27.6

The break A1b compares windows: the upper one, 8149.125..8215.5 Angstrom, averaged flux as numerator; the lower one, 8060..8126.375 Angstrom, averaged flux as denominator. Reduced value 1.05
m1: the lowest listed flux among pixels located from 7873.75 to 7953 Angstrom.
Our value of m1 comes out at 25.85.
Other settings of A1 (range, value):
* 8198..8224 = 28.3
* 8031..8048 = 27.8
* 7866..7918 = 28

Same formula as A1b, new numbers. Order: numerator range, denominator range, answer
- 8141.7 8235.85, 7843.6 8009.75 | 1.03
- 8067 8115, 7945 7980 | 0.99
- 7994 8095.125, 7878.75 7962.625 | 1.04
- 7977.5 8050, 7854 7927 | 1.04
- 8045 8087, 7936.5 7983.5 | 1.01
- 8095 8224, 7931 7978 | 1.03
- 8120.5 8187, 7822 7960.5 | 1.03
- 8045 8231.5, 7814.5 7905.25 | 1.00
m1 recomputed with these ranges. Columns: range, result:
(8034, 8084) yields 24.71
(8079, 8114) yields 20.22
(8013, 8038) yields 26.53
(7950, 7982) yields 24.85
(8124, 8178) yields 23.99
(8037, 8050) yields 26.24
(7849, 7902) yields 26.62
